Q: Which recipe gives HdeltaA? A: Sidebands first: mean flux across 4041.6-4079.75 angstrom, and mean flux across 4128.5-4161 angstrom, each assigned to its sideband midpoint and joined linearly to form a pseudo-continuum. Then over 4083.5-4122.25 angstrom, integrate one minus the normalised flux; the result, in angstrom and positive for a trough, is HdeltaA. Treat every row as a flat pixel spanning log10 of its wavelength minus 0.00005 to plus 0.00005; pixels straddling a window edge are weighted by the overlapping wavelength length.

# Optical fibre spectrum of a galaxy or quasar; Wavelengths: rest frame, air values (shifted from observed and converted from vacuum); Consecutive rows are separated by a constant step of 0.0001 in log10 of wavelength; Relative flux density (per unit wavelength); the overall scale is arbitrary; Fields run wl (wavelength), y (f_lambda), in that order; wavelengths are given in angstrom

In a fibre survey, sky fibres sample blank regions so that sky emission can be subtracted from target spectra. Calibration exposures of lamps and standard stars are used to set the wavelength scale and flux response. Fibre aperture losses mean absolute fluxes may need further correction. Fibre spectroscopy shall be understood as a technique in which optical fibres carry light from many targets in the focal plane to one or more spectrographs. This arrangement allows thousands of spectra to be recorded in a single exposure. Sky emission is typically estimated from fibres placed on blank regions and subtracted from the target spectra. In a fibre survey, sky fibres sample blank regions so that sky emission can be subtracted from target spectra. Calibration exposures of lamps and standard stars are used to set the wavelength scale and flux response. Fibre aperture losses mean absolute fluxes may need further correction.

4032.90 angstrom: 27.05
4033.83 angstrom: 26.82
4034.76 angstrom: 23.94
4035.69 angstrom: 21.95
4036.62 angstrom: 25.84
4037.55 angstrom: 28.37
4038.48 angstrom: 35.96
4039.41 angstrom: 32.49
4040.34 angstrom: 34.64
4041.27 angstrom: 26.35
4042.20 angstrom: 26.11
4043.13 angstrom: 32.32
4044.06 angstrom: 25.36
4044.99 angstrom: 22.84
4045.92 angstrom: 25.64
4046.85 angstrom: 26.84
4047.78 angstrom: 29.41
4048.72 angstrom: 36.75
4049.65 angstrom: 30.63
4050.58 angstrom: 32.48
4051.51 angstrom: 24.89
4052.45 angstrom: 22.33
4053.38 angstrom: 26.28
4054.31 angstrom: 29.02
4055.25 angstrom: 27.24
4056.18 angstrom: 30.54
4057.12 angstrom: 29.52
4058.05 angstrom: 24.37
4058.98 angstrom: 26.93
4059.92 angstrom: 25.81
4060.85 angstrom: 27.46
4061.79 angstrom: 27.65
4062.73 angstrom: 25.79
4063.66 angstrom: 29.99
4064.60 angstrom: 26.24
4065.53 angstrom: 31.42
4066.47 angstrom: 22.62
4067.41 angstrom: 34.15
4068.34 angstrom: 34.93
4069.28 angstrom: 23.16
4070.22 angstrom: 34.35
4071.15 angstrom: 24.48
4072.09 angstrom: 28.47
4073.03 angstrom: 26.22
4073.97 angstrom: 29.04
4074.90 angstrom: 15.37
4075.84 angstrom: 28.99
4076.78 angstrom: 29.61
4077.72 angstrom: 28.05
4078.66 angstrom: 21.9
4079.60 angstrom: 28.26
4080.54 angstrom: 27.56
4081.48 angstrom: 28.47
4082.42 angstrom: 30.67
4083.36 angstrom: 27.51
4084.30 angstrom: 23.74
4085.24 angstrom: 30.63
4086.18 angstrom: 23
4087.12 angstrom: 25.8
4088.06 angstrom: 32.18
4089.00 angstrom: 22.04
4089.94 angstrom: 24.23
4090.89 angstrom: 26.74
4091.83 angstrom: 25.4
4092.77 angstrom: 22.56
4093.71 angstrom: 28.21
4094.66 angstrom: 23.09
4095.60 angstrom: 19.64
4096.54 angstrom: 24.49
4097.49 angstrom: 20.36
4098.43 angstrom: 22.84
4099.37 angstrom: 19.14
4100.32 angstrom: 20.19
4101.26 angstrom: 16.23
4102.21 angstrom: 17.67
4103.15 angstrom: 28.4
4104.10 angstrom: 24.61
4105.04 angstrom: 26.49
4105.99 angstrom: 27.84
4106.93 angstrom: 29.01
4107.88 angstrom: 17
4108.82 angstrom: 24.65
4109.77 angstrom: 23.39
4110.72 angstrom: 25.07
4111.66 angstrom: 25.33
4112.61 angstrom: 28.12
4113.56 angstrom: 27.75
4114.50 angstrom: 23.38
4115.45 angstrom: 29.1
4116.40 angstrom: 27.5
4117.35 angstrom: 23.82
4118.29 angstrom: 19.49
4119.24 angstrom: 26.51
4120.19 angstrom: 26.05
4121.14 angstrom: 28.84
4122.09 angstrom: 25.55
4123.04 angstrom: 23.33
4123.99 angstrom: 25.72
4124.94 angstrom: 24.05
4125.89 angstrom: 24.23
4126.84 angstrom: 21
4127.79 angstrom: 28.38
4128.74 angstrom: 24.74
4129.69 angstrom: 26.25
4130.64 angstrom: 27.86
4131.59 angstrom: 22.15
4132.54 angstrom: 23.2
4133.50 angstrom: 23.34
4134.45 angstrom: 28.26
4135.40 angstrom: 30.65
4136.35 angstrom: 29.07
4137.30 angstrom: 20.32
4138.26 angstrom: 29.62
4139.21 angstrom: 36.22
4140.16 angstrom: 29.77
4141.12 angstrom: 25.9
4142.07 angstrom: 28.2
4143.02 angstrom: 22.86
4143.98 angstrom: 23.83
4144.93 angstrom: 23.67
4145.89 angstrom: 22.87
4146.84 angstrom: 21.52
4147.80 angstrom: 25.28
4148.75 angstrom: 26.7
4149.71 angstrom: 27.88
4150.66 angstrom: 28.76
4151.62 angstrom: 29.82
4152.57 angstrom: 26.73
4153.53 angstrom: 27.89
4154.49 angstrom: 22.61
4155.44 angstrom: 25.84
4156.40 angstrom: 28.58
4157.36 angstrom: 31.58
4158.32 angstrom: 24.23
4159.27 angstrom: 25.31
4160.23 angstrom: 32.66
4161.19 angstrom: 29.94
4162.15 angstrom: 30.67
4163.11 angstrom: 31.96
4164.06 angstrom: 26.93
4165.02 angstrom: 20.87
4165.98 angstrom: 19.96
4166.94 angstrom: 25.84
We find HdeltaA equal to 3.7 angstrom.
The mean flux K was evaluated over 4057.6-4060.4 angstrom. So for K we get 25.8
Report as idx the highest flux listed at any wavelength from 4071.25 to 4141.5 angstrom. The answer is 36.22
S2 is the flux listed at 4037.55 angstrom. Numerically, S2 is 28.37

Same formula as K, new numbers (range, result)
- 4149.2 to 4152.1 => 28.8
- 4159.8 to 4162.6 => 31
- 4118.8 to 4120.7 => 26.3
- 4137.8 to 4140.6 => 32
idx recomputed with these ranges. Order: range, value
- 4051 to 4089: 34.93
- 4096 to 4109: 29.01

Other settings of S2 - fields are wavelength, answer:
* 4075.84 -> 28.99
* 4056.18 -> 30.54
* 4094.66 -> 23.09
